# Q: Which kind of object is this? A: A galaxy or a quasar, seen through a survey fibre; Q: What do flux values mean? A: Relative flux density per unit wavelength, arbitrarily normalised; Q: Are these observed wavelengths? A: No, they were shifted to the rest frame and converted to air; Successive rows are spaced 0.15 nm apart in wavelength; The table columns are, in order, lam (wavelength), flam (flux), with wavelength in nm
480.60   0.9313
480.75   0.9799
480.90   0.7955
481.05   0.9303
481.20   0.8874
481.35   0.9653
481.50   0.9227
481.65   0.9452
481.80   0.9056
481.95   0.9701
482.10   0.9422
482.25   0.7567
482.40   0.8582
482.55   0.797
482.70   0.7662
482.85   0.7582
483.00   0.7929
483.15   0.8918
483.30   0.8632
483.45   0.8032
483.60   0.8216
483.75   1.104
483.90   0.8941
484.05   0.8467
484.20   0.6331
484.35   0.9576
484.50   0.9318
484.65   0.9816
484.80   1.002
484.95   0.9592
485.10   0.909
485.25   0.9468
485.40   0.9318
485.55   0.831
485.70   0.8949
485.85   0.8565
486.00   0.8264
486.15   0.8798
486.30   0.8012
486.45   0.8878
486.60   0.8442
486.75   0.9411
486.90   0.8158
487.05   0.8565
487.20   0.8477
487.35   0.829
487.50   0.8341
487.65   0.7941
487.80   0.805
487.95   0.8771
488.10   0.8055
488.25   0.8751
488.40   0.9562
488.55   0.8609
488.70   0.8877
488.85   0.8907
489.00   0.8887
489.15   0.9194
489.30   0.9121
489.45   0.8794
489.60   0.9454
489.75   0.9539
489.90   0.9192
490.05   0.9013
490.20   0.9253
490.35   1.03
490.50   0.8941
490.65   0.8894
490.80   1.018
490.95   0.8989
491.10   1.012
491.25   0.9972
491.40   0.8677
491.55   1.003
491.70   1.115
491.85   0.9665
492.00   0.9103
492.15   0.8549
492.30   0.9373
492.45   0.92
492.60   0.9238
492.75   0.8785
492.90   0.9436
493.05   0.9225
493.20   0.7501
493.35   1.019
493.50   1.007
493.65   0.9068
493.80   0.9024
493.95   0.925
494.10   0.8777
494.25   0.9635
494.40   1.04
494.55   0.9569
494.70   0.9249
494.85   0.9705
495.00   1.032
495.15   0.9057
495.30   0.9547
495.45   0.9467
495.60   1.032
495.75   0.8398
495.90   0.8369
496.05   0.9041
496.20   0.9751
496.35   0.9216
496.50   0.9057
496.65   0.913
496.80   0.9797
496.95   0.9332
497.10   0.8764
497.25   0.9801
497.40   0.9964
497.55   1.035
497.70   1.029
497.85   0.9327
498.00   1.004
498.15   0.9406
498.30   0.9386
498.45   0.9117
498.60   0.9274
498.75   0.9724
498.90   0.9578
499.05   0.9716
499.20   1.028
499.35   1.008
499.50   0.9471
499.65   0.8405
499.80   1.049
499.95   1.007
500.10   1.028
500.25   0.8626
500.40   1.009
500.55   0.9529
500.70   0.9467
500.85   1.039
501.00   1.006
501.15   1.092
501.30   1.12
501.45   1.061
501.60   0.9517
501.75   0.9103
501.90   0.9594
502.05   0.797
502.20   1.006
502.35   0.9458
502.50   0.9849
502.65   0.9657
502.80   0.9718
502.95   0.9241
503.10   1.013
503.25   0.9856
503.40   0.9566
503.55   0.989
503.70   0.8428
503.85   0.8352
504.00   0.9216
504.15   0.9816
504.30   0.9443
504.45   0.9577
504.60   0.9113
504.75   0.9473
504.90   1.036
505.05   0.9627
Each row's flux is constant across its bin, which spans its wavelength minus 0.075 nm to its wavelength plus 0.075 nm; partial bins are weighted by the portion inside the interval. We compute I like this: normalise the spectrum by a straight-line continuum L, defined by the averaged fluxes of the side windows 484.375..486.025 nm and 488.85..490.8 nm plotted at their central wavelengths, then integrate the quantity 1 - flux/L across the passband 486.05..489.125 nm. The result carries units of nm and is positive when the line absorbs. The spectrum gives 0.21 nm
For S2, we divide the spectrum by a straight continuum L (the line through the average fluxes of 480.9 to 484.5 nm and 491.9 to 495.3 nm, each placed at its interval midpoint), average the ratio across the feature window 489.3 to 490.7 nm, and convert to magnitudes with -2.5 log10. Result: -0.018 mag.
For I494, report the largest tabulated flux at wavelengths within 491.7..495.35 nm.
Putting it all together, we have 1.115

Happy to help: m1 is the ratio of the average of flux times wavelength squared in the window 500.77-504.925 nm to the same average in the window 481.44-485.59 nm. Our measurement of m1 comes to 1.18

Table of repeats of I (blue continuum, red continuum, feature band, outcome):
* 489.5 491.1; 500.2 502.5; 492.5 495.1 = 0.041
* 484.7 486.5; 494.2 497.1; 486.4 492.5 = 0.046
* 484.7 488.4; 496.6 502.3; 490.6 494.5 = -0.097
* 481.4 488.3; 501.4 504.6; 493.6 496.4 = -0.079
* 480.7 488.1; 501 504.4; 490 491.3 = -0.068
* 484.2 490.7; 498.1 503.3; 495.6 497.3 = 0.048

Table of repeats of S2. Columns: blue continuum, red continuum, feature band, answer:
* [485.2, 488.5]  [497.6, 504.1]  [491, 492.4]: -0.07 mag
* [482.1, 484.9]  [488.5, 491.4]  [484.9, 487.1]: 0.01 mag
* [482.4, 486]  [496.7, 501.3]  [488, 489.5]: 0.02 mag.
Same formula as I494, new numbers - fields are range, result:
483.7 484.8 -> 1.104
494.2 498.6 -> 1.04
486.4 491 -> 1.03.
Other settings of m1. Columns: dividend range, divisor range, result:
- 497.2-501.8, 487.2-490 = 1.17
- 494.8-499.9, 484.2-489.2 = 1.13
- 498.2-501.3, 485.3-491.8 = 1.14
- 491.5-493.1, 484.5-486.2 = 1.06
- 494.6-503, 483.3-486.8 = 1.14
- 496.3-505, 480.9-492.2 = 1.14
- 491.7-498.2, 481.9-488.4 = 1.13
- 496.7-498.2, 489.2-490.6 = 1.08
